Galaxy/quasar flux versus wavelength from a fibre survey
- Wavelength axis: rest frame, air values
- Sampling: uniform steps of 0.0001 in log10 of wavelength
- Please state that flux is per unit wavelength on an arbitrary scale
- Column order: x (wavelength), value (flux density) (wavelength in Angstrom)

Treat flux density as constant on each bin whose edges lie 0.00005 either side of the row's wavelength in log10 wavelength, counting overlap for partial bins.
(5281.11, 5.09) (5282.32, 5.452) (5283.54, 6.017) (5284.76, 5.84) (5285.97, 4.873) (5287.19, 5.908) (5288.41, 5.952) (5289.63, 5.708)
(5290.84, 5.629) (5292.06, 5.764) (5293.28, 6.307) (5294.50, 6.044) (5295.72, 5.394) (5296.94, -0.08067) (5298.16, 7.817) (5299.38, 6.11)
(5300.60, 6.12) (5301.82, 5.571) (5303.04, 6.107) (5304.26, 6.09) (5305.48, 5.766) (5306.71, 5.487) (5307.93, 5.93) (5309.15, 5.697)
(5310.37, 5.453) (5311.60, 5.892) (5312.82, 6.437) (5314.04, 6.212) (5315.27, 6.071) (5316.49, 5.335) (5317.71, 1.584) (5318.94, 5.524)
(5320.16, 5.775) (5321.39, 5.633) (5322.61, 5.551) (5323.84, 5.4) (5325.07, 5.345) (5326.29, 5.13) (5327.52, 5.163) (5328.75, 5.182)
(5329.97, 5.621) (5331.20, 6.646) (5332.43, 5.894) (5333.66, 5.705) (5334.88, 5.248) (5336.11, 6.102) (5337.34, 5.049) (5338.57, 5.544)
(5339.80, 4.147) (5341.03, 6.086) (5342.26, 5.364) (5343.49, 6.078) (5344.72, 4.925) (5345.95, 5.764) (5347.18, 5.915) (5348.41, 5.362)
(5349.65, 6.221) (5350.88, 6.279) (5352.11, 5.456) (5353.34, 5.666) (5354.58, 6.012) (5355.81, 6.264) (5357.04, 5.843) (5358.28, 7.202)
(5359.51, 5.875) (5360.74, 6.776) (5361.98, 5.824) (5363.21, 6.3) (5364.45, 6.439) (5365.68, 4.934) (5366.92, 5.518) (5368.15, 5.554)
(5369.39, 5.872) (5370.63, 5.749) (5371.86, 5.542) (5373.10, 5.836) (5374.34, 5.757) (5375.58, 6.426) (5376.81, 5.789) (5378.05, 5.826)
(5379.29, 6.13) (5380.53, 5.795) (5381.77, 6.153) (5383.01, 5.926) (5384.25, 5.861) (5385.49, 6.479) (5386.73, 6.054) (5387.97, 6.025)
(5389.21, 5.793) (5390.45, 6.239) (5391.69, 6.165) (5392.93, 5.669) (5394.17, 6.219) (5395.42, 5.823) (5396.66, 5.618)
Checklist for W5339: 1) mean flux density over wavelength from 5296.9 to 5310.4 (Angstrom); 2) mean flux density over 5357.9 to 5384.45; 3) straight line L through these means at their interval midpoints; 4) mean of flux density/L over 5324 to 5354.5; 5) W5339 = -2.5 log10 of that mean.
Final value 0.05 mag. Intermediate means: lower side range 5.75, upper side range 5.95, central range 5.58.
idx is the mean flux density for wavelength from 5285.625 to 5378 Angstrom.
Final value 5.66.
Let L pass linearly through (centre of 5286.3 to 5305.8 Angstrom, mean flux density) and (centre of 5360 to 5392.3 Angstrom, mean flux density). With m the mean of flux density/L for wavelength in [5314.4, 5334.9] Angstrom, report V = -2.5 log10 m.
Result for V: 0.08 mag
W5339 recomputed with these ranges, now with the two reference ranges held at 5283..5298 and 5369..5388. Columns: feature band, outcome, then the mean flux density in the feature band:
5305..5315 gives -0.072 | 5.86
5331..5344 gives 0.016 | 5.59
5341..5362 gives -0.032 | 5.94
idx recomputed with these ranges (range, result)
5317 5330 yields 5.06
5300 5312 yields 5.81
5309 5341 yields 5.44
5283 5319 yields 5.55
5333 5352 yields 5.58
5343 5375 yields 5.88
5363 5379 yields 5.8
